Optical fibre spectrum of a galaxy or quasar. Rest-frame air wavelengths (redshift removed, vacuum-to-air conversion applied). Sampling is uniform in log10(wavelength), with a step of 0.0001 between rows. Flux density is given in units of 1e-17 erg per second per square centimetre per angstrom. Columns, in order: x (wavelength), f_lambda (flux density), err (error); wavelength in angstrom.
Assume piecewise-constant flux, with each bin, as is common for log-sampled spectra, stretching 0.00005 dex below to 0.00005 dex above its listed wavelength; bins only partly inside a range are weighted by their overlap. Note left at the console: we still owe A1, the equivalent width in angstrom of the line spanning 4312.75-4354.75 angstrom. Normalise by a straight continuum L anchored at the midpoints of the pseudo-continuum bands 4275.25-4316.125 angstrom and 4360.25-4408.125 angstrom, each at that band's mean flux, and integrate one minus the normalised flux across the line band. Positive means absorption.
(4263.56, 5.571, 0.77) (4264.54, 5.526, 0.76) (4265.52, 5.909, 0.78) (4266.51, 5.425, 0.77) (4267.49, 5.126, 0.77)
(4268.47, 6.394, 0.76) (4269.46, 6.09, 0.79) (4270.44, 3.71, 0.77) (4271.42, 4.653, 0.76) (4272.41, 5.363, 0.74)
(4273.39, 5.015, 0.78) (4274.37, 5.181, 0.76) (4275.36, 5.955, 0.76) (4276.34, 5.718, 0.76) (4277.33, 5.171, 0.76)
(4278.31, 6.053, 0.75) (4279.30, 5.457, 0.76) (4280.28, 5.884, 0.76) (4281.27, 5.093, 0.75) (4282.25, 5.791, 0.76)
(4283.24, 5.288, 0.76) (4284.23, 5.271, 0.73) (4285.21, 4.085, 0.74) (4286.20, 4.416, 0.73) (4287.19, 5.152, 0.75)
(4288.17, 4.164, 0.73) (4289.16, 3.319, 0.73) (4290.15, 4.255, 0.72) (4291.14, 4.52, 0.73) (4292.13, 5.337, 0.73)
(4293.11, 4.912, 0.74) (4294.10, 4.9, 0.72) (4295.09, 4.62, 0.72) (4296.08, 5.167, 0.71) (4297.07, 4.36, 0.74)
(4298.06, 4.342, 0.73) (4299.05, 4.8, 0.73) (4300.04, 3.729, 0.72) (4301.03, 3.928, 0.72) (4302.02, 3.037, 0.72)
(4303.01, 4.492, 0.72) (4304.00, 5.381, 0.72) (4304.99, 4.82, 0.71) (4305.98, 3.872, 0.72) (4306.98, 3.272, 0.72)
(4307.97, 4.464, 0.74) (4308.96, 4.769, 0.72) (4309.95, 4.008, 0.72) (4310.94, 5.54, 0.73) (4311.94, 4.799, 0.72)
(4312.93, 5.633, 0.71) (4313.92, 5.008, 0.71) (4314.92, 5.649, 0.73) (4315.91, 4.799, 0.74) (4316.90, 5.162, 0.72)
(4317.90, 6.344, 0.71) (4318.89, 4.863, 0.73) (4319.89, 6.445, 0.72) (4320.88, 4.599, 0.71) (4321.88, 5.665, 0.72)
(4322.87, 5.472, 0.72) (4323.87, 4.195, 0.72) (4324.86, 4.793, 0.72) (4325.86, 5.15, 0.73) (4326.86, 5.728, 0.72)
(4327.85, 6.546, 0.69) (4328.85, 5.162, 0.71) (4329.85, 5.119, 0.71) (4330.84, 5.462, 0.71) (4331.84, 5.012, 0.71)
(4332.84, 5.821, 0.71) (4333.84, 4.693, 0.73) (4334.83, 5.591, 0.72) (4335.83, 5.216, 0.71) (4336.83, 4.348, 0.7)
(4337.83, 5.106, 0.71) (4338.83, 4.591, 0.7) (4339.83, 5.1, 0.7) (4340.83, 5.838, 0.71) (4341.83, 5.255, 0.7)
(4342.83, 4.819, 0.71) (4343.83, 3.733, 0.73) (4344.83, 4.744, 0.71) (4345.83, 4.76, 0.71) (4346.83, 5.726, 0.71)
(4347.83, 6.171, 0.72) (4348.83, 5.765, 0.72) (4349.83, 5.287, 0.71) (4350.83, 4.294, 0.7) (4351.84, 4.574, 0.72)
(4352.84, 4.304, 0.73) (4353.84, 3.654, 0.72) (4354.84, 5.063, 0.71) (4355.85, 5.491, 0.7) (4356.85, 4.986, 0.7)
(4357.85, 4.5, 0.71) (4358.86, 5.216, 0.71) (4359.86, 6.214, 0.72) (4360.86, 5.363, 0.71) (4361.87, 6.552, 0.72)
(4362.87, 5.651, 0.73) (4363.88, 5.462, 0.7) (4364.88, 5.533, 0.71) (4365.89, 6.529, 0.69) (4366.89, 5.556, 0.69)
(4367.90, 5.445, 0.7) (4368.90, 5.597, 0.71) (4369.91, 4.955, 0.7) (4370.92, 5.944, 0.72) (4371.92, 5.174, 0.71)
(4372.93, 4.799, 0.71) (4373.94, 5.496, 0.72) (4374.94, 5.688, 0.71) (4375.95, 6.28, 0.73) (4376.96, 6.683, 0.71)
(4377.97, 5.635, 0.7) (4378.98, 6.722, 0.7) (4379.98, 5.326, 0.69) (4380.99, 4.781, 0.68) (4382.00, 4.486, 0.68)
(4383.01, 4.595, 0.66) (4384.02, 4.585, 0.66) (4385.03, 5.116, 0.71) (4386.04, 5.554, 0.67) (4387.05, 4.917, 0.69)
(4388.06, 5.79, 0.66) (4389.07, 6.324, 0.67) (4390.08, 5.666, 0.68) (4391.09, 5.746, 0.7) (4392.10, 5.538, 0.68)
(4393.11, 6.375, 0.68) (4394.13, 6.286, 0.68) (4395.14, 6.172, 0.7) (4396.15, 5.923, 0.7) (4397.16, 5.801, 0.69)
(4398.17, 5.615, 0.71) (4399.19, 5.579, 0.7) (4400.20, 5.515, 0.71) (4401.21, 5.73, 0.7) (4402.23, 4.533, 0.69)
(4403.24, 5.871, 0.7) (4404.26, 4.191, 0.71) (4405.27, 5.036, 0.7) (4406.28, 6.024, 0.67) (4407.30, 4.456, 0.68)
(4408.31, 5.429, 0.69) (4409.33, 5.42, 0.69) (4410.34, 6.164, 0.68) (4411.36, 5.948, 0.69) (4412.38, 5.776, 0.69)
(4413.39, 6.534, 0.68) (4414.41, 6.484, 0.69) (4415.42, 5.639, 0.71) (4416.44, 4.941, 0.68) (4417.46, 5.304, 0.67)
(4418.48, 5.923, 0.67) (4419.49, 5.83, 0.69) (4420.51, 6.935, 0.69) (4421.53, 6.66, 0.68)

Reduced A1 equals -0.3 angstrom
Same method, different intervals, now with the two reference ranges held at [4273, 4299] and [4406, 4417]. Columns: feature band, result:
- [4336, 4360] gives 1.7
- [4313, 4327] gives -0.3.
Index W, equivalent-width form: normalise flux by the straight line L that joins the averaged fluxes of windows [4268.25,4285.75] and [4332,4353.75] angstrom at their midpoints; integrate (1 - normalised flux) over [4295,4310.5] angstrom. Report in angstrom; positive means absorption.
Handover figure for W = 2.6 angstrom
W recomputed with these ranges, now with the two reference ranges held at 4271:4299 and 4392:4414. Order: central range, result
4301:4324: 1.2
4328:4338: 0.1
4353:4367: 0.0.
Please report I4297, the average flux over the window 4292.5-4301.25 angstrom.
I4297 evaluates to 4.56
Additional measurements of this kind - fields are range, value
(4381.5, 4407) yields 5.47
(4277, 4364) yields 4.99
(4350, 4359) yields 4.67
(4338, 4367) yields 5.19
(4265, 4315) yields 4.88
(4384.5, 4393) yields 5.62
